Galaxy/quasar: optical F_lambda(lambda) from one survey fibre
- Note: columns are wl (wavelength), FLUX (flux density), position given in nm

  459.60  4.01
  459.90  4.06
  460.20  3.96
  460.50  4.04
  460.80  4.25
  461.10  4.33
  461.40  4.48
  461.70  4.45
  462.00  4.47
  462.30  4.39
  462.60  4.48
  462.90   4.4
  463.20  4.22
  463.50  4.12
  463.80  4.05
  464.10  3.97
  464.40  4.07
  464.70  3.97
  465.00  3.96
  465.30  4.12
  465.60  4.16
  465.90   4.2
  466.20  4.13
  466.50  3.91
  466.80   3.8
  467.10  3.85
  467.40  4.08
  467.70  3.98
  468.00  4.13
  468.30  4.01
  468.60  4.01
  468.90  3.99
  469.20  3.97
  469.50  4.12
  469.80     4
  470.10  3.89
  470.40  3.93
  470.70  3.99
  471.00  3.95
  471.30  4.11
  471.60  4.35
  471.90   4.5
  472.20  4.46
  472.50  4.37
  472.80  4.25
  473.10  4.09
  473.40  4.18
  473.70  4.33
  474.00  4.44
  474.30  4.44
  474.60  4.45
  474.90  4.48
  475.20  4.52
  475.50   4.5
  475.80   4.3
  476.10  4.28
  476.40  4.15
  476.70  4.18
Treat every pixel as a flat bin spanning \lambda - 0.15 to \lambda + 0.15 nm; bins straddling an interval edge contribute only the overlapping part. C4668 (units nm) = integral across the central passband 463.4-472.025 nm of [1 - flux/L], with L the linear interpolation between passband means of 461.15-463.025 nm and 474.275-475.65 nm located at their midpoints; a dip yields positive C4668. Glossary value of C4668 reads 0.80 nm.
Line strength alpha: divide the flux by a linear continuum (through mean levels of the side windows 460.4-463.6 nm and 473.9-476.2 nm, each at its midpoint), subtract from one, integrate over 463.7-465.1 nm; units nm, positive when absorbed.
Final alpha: 0.11 nm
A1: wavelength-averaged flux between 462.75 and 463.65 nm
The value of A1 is 4.25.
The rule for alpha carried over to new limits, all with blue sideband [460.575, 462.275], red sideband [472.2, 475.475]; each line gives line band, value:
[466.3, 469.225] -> 0.27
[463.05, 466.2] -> 0.21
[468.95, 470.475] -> 0.13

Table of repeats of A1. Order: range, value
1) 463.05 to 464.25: 4.09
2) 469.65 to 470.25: 3.95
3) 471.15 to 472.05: 4.32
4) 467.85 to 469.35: 4.02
